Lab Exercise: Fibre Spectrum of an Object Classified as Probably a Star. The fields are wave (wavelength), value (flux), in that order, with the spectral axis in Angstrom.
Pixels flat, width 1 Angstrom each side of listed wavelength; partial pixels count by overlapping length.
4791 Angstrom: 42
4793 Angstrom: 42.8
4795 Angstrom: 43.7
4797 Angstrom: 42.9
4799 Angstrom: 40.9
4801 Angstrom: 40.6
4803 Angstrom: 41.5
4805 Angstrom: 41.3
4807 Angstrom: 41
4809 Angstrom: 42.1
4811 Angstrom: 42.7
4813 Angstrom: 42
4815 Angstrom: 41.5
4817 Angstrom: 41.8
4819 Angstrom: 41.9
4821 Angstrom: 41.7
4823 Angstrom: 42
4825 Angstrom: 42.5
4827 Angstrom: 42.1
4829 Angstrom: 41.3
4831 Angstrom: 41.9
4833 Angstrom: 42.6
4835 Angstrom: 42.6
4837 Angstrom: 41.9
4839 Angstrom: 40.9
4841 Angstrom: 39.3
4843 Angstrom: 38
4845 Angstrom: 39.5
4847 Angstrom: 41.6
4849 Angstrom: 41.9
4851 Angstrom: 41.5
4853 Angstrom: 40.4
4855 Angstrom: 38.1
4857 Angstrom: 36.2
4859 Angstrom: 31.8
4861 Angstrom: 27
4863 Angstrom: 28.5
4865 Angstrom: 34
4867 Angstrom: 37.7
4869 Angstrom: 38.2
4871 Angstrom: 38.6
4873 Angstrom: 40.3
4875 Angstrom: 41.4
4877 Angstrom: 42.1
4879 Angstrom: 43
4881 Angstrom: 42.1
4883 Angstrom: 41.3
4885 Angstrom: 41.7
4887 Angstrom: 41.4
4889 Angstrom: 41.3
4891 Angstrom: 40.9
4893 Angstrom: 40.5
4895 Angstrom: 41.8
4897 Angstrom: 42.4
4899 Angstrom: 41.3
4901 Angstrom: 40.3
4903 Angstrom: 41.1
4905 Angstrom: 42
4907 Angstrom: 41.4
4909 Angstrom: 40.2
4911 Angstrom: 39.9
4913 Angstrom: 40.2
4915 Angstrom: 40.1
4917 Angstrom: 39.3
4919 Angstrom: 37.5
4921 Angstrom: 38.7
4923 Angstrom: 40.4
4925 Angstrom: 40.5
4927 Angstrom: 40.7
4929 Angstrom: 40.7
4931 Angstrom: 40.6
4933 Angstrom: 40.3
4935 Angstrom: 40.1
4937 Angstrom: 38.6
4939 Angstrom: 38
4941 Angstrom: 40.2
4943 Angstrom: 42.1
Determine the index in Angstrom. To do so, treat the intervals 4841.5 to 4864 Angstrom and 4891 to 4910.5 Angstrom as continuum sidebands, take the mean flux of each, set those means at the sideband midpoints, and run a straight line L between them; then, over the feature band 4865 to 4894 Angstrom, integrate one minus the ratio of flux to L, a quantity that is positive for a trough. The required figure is -0.9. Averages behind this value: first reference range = 36.8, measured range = 40.5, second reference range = 41.2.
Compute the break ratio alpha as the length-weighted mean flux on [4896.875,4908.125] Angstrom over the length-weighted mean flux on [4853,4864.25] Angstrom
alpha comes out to 1.2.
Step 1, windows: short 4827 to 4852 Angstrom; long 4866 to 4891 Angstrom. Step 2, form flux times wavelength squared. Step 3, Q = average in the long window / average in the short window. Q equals 1.01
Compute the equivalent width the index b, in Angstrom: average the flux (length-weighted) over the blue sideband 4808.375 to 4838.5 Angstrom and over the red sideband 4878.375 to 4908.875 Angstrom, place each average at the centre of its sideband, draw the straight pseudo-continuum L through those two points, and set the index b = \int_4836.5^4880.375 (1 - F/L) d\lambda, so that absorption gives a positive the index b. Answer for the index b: 3.65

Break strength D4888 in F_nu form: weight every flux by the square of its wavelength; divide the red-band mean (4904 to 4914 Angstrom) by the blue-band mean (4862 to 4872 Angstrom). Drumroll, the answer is 1.17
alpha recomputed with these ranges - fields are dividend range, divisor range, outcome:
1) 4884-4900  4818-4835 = 0.99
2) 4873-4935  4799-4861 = 1.01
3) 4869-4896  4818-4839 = 0.98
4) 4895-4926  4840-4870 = 1.09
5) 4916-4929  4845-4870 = 1.08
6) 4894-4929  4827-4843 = 0.98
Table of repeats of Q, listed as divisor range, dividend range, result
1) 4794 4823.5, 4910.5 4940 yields 1.00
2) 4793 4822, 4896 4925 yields 1.01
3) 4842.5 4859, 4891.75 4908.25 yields 1.08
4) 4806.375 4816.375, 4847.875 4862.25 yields 0.89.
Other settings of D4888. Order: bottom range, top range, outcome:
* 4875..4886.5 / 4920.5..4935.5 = 0.98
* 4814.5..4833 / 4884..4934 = 1.00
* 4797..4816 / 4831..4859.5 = 0.98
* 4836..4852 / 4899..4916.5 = 1.03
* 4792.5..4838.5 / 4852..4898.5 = 0.95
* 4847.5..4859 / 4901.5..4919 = 1.06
